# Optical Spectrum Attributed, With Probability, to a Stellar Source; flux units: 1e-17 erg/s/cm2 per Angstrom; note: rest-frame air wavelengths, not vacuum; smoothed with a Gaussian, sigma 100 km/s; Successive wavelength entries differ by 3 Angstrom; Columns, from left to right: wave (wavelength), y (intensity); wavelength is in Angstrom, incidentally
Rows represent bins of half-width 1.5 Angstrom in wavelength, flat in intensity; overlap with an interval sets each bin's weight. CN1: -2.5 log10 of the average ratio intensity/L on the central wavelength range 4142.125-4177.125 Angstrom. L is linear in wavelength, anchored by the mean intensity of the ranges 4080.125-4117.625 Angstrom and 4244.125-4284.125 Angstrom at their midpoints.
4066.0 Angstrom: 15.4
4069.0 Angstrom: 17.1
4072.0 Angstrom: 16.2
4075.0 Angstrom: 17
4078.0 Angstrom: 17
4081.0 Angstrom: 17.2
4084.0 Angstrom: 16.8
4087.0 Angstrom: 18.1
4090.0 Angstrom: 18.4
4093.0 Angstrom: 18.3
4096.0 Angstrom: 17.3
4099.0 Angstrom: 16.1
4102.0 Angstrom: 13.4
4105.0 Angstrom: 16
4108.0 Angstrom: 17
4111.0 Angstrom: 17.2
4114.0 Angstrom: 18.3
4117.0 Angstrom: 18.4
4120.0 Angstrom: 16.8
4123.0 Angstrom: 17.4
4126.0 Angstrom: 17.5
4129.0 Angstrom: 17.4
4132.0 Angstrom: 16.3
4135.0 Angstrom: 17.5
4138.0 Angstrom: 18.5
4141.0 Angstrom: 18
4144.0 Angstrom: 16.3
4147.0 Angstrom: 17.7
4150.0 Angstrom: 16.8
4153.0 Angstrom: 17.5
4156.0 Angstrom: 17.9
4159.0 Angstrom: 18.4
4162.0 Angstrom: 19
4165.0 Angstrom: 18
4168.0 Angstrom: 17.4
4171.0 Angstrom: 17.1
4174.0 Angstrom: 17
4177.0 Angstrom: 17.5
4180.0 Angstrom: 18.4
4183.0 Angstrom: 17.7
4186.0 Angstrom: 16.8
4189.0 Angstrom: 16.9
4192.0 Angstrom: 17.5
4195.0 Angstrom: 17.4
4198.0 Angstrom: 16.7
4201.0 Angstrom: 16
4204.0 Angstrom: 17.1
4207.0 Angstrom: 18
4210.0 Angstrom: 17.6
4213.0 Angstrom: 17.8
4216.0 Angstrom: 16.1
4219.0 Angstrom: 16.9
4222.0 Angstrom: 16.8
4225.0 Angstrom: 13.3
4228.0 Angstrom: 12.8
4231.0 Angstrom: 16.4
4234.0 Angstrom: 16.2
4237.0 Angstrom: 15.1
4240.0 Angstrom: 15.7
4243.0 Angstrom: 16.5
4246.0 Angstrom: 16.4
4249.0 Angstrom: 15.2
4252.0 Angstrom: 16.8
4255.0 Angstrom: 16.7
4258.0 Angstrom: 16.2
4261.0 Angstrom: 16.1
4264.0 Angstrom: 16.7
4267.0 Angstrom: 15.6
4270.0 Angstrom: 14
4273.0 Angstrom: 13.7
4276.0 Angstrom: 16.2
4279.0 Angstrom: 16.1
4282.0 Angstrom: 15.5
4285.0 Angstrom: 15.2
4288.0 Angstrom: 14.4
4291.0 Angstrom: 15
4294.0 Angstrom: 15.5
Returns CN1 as -0.061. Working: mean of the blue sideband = 17.1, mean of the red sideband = 15.8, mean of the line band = 17.6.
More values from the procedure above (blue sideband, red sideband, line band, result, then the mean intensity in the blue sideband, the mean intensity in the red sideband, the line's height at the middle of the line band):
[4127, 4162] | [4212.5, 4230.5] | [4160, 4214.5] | -0.07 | 17.5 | 15.5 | 16.4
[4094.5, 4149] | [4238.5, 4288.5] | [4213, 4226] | 0.00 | 17.1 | 15.7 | 16.1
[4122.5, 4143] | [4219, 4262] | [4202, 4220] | -0.06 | 17.5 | 15.8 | 16.2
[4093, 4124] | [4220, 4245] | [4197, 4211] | -0.09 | 16.9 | 15.4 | 15.7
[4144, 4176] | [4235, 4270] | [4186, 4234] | 0.02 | 17.6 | 16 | 16.7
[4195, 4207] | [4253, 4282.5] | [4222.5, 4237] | 0.10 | 16.9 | 15.7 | 16.4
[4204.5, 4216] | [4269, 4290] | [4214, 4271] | 0.04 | 17.5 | 15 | 16.4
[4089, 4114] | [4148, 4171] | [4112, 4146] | -0.01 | 16.8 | 17.8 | 17.3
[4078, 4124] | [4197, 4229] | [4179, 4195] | -0.06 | 17.1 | 16.3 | 16.5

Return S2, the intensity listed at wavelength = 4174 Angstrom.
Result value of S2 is 17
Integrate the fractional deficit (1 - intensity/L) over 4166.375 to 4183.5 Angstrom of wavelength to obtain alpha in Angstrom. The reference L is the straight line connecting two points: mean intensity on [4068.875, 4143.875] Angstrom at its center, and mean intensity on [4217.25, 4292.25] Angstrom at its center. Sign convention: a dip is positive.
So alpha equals -1.1 Angstrom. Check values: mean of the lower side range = 17.2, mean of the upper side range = 15.6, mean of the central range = 17.5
